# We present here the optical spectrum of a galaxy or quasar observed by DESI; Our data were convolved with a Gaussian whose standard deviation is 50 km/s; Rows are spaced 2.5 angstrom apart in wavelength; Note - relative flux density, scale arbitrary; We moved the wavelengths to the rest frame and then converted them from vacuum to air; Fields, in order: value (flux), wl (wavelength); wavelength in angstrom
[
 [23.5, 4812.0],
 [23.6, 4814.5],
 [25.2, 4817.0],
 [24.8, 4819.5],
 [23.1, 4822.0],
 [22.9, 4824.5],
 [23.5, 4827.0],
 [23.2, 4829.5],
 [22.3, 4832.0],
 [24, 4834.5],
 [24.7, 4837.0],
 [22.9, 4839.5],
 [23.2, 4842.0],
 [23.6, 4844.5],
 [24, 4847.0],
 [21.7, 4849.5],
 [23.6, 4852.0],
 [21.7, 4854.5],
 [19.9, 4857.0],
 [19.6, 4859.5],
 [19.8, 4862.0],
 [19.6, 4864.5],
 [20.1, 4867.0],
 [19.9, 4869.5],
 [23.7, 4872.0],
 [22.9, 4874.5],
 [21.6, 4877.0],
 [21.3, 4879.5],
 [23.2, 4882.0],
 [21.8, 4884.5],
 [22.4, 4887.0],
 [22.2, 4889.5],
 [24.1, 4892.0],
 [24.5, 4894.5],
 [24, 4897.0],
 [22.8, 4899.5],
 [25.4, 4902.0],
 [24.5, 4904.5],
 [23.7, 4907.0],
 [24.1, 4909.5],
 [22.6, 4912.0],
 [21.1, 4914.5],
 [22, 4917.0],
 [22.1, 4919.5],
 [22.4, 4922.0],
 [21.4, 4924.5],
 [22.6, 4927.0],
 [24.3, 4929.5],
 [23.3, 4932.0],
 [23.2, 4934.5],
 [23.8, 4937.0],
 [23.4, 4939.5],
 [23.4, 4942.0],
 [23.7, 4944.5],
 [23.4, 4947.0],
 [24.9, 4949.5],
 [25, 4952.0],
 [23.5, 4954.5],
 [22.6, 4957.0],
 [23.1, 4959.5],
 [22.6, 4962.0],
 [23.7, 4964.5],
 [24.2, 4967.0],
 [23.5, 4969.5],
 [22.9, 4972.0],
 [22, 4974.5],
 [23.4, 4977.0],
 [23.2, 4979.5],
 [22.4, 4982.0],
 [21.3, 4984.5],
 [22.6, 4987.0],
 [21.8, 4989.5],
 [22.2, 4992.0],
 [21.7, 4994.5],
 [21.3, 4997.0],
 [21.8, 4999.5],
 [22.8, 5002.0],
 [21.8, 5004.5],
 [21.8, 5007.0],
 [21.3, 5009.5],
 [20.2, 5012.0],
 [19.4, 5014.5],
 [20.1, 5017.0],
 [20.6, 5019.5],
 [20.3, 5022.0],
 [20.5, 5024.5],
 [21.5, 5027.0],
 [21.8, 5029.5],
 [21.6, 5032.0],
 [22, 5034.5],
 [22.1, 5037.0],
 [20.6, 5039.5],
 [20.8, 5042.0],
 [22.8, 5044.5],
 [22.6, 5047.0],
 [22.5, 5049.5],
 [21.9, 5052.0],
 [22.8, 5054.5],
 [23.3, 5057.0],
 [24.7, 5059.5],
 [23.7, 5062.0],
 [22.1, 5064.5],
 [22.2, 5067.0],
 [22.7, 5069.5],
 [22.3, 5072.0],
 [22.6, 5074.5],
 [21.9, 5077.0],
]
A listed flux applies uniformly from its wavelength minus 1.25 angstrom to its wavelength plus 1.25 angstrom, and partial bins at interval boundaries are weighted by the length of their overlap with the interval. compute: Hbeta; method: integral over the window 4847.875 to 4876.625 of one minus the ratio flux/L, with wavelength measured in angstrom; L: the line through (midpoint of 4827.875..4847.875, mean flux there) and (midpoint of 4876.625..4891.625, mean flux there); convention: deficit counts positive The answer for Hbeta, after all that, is 2.1 angstrom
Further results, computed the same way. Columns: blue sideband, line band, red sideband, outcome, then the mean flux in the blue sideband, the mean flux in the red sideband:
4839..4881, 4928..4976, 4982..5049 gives -4.3 angstrom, 21.7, 21.5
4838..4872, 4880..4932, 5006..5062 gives -3.4 angstrom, 21.6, 21.6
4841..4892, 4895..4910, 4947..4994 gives -1.2 angstrom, 21.8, 23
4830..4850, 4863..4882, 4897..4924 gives 1.5 angstrom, 23.4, 23.1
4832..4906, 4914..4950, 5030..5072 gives -0.9 angstrom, 22.5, 22.4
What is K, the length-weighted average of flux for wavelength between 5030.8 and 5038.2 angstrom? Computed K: 21.9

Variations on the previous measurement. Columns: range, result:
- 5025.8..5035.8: 21.7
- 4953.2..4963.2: 23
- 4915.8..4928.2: 22.1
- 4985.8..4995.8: 22.1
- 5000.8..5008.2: 22.1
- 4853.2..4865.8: 20.1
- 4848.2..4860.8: 21.3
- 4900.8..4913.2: 24.1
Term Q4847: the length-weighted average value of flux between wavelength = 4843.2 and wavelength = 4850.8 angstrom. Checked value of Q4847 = 23.1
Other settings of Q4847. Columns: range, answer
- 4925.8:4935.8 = 23.4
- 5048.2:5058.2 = 22.6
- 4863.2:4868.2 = 19.8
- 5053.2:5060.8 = 23.6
